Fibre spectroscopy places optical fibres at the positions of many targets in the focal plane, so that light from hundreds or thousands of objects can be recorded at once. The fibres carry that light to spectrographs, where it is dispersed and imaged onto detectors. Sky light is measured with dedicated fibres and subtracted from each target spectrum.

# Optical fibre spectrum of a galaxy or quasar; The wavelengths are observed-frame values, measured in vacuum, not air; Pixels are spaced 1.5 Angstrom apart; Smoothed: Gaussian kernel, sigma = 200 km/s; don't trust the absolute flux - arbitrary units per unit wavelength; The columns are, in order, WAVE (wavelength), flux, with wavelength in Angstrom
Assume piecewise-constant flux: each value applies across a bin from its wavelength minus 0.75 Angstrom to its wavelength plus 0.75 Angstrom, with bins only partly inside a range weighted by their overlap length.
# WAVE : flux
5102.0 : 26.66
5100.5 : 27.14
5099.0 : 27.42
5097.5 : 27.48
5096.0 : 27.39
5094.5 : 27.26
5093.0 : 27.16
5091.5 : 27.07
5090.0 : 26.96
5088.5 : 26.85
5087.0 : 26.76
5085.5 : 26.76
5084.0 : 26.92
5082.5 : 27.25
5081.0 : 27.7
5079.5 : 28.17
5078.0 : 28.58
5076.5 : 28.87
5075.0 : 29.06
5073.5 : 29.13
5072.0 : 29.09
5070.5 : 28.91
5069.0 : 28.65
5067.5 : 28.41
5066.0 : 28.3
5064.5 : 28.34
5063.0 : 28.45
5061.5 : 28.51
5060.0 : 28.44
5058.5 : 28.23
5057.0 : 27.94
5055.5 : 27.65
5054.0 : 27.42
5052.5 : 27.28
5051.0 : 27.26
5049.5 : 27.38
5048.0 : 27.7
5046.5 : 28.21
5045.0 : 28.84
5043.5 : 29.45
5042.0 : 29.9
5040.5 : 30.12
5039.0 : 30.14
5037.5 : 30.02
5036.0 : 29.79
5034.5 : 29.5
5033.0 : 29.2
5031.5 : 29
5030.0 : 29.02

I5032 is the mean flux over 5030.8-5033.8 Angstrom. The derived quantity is 29.1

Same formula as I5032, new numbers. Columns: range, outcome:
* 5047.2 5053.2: 27.4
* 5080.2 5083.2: 27.5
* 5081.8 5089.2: 26.9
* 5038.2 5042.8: 30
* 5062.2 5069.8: 28.4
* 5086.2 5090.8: 26.9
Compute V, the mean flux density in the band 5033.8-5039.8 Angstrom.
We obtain 29.9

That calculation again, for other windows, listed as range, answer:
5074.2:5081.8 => 28.5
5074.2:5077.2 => 29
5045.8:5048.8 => 27.9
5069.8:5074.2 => 29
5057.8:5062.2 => 28.4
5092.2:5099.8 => 27.3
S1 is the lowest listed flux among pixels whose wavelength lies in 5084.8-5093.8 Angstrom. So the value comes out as 26.76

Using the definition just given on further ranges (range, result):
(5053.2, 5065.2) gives 27.42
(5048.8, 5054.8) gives 27.26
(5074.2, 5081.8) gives 27.7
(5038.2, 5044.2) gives 29.45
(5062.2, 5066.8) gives 28.3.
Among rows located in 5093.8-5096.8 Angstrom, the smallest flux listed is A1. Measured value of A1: 27.26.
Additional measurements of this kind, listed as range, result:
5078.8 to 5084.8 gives 26.92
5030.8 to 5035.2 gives 29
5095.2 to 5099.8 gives 27.39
